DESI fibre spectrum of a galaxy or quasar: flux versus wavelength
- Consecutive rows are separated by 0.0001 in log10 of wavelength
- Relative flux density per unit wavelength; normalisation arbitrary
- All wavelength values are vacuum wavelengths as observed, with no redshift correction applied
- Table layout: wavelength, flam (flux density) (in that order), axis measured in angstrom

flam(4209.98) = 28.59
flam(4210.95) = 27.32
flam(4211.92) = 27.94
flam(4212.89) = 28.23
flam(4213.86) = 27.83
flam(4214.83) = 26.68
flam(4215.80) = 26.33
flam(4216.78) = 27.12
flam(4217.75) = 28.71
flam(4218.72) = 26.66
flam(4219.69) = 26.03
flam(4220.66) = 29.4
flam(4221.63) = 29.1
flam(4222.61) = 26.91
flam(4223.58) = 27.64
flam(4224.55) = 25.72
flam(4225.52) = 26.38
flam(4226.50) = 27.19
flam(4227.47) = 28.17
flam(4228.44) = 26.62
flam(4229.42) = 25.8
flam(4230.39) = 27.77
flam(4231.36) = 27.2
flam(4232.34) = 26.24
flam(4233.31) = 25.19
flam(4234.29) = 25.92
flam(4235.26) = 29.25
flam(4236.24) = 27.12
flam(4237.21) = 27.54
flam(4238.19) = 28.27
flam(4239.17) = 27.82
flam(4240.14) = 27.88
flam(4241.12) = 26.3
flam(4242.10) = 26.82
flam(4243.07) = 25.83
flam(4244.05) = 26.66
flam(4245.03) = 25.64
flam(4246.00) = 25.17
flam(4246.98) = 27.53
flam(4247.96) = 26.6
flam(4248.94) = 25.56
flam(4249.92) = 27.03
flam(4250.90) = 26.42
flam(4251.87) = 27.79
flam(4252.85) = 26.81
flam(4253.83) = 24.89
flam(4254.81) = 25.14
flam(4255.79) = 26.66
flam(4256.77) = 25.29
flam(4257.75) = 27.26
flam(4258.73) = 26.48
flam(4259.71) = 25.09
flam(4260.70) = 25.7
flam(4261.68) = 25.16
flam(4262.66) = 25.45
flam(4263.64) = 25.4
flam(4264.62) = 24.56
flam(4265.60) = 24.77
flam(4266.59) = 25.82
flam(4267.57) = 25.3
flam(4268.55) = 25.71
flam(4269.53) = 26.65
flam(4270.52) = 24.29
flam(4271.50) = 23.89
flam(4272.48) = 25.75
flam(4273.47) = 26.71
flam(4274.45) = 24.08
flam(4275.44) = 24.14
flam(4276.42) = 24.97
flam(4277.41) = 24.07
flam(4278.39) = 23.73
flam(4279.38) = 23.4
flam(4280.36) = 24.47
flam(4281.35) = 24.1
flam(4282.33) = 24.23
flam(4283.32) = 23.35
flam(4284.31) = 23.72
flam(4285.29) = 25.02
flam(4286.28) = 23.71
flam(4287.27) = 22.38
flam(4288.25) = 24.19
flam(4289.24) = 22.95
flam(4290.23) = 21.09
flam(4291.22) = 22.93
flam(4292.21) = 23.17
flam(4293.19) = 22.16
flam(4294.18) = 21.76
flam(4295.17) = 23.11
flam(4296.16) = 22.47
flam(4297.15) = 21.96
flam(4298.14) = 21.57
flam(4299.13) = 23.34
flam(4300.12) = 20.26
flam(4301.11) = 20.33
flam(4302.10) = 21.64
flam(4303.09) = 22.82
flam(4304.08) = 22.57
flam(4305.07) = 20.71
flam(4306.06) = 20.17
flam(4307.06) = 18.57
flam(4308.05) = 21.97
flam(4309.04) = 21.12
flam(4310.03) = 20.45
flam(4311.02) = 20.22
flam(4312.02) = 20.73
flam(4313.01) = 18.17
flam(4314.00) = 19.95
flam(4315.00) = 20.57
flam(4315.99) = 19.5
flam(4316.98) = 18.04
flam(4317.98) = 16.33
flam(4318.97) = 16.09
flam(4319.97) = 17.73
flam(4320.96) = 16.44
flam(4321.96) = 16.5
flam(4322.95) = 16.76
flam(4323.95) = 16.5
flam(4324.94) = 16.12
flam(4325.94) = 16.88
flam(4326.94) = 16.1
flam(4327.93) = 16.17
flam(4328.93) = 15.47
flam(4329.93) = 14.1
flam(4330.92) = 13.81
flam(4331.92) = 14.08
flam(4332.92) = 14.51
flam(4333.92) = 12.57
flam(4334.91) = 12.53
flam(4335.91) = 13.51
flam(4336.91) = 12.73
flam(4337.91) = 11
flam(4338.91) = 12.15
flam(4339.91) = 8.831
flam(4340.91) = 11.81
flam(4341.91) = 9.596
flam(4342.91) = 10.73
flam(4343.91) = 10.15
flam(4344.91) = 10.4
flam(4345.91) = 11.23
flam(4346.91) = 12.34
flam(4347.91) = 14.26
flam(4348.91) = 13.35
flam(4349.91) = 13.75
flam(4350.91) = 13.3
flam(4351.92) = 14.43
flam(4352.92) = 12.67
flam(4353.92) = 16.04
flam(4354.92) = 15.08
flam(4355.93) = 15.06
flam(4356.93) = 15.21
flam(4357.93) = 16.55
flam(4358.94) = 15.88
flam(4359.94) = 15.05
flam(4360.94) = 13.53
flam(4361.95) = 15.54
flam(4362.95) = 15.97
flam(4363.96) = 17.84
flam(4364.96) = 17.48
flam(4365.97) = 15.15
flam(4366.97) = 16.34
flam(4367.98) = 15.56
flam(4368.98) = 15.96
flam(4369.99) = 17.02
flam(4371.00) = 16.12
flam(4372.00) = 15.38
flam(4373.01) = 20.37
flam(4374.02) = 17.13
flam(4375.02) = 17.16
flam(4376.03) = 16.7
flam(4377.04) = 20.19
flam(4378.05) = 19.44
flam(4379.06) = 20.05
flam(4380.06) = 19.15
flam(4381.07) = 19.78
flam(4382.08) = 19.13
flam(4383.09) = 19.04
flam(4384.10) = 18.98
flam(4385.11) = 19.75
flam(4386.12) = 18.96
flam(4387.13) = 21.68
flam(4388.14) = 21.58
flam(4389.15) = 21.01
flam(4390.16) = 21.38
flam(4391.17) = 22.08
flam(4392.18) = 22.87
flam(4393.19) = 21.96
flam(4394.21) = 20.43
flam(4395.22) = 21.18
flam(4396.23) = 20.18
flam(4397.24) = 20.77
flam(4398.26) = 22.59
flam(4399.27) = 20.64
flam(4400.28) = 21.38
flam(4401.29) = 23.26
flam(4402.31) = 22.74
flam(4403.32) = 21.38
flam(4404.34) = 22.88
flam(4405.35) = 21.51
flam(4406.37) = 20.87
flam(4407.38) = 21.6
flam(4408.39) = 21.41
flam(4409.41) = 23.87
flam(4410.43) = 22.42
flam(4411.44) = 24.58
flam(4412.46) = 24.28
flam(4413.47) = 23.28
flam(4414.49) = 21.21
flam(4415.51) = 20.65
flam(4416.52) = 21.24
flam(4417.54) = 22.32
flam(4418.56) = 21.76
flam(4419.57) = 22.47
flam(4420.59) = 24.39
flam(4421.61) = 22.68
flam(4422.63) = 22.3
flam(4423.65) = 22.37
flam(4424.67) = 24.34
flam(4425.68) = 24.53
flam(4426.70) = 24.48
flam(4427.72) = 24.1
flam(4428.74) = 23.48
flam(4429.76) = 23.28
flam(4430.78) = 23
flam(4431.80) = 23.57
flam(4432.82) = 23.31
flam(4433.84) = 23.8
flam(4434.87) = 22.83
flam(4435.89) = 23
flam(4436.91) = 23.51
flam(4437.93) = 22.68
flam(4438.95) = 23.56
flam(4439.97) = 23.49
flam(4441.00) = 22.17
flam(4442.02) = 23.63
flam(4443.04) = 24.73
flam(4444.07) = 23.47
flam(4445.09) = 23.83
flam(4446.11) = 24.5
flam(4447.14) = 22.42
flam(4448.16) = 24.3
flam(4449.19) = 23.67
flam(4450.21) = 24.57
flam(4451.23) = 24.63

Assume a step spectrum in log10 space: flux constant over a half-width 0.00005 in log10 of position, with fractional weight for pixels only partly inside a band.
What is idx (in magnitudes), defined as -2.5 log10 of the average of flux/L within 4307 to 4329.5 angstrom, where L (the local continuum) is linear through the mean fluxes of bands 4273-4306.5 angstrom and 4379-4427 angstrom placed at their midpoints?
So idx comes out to 0.246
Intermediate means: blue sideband 23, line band 18.1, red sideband 21.7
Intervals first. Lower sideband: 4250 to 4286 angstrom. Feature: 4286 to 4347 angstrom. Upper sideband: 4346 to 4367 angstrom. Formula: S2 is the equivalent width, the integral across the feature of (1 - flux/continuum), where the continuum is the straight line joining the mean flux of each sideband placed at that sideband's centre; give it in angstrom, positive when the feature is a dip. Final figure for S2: 6.5 angstrom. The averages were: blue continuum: 25.2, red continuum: 14.9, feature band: 17.7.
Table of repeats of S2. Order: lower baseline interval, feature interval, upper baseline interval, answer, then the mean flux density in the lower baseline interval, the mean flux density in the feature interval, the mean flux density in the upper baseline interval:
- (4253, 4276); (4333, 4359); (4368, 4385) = 9.35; 25.4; 12.9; 18.2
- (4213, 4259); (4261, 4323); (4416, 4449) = 8.56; 26.9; 22.3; 23.3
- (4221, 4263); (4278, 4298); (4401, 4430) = 1.91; 26.6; 23.2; 22.7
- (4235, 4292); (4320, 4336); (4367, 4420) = 5.39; 25.4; 15.2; 20.5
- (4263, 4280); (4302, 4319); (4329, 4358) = -1.48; 24.9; 20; 12.9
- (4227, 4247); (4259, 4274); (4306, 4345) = -1.44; 26.9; 25.4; 15.7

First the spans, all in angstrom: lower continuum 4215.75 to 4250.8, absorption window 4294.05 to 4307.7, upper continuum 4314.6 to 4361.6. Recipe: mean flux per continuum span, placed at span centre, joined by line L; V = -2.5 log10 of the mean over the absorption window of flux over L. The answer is -0.144 mag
